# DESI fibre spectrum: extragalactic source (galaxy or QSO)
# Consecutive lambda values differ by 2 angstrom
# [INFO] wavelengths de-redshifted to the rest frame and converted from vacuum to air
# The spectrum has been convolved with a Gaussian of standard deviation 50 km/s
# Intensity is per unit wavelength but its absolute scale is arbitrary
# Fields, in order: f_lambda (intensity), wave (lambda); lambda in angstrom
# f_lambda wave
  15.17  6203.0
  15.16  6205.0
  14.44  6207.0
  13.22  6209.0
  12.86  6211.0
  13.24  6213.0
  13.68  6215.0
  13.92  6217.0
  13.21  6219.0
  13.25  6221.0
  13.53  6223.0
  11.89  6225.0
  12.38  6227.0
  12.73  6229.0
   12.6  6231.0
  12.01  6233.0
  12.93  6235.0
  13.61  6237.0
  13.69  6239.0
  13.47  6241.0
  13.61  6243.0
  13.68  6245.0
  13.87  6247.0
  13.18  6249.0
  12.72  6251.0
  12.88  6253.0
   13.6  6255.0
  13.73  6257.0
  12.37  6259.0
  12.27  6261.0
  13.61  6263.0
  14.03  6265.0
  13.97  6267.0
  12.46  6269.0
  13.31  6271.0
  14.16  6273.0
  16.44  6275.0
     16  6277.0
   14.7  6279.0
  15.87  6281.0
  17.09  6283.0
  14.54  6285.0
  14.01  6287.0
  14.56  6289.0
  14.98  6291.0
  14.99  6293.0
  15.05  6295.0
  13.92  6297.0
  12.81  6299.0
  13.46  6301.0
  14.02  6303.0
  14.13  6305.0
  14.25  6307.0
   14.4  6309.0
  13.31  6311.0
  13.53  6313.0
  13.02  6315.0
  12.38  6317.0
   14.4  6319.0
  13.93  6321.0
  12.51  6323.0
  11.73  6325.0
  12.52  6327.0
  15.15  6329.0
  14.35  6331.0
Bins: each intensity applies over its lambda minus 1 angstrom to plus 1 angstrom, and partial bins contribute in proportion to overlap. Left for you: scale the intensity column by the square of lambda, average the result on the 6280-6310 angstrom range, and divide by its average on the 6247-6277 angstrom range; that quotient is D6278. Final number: 1.08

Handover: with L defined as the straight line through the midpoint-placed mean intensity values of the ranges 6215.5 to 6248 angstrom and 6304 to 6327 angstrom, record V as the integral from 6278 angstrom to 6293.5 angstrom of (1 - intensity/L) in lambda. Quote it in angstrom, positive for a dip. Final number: -2.1 angstrom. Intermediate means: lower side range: 13.2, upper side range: 13.4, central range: 15.1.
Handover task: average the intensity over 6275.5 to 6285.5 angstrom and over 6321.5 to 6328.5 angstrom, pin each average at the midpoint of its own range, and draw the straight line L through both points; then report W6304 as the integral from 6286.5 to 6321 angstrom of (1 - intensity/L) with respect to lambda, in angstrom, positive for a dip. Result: 0.3 angstrom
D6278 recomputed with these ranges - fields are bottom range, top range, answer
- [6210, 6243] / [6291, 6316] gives 1.09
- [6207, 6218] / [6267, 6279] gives 1.09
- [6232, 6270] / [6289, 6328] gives 1.05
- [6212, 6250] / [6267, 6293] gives 1.14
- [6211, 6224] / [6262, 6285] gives 1.11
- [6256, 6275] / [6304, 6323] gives 1.03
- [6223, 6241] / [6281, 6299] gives 1.18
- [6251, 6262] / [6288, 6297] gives 1.16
